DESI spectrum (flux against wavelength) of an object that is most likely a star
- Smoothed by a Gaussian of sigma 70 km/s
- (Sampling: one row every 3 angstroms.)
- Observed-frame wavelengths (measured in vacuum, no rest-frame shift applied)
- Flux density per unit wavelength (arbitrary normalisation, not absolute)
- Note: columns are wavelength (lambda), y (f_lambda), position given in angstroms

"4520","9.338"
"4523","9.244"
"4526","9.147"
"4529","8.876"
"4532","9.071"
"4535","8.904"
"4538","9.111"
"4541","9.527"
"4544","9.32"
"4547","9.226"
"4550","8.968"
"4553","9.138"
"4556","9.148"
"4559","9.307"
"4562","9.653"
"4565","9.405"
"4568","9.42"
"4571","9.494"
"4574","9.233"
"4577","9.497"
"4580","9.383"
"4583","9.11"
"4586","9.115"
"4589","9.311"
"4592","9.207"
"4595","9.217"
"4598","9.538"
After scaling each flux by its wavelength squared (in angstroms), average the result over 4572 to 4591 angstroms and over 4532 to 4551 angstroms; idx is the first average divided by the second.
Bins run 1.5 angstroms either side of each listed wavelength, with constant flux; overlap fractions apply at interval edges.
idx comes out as 1.03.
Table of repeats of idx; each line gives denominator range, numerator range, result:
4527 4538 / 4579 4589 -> 1.05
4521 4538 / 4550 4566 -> 1.04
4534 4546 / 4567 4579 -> 1.03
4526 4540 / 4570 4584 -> 1.06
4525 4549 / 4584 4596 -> 1.03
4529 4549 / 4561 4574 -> 1.04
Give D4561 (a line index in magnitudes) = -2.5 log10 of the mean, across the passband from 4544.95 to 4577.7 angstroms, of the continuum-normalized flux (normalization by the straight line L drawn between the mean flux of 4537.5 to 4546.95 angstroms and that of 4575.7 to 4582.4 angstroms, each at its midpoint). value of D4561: 0.01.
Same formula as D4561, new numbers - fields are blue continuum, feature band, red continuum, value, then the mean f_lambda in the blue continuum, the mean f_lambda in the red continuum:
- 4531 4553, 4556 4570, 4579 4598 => -0.03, 9.16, 9.24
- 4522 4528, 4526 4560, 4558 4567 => 0.02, 9.16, 9.46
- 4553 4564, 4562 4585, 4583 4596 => -0.01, 9.34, 9.2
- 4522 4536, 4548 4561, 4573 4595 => 0.00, 9.05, 9.26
